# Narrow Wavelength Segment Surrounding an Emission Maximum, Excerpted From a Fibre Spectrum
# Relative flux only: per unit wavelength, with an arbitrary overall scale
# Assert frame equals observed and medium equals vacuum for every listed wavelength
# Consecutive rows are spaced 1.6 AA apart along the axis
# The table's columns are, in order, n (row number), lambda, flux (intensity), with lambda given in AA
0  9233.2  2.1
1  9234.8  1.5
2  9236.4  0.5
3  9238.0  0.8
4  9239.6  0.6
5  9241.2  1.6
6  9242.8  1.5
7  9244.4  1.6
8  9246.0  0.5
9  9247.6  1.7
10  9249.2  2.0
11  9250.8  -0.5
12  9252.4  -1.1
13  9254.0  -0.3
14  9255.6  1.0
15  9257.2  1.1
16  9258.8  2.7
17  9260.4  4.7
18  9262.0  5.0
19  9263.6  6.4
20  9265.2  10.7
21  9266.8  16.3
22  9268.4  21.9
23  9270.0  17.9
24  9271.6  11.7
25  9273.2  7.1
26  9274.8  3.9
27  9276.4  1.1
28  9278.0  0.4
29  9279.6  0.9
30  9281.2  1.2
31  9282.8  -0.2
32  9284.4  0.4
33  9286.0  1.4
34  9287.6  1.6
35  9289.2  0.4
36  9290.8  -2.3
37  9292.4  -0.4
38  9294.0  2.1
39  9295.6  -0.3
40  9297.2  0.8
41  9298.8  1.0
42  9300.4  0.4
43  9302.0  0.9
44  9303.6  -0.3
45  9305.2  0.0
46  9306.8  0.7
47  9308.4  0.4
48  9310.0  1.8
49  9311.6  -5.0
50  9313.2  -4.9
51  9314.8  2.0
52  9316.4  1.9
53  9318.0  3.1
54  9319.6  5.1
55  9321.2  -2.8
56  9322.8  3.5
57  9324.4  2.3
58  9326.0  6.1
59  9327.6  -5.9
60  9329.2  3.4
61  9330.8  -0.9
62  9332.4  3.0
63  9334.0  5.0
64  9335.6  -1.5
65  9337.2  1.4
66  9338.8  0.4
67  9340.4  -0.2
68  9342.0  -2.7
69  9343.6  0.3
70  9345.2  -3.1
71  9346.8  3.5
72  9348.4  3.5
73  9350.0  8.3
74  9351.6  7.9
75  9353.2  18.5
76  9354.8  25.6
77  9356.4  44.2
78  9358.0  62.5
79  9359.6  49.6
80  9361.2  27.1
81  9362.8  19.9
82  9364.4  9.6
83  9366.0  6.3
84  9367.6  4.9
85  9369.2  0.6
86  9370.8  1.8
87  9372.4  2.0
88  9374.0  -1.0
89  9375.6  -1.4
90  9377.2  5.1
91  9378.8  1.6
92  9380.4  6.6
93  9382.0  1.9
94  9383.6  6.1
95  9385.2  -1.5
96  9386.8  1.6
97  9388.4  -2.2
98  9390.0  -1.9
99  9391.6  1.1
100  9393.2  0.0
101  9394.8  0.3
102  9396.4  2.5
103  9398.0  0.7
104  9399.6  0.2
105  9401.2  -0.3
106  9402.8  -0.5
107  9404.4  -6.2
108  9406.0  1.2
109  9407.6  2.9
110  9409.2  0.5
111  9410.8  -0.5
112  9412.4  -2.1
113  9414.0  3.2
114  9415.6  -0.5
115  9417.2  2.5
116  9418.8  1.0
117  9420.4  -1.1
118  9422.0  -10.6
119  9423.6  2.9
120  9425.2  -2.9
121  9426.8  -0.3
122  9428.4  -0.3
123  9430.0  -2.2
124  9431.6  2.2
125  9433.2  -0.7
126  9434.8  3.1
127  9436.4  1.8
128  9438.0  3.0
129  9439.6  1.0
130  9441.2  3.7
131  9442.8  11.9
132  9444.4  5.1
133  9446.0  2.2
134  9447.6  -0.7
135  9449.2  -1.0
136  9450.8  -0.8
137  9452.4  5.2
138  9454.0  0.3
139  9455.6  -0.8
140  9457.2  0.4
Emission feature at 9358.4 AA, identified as [O III]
